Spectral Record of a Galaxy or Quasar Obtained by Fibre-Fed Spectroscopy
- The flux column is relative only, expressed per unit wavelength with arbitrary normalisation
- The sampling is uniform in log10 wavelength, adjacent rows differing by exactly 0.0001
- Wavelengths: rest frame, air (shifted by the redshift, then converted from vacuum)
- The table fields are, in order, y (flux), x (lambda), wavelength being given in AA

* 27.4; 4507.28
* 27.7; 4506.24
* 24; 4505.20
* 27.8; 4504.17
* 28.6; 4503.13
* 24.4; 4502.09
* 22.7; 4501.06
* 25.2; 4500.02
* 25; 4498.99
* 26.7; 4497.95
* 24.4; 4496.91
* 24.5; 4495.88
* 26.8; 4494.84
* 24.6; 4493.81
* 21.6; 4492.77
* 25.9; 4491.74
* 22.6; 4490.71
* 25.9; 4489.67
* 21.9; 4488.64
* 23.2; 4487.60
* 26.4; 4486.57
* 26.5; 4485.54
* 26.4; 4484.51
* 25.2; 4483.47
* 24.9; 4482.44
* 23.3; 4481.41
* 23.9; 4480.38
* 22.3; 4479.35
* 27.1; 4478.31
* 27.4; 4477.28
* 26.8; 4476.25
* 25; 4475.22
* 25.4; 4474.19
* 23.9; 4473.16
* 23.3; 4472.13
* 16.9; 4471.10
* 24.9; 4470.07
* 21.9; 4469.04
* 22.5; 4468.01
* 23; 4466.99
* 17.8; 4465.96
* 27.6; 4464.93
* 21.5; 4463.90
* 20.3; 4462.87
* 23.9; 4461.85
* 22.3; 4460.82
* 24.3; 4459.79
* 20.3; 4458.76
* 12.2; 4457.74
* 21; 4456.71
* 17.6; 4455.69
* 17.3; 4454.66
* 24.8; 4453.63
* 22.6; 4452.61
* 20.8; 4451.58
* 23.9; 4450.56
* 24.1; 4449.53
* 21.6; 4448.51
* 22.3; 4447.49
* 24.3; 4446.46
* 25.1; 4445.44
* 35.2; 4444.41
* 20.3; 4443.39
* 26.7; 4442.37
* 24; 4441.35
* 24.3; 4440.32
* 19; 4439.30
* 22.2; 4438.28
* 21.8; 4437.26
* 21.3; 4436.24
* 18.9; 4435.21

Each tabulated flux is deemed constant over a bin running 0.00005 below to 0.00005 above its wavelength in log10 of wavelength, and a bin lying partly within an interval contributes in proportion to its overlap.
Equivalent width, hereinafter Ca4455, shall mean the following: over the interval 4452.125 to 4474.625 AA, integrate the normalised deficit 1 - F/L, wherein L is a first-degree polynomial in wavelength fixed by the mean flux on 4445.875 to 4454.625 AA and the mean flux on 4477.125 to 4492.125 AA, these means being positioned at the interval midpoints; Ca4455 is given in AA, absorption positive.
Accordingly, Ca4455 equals 1.9 AA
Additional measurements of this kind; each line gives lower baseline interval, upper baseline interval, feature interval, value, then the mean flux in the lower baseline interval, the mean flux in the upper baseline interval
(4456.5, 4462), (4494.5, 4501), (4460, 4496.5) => -1.9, 20.4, 25.2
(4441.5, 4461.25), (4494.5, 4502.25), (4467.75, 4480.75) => -0.2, 22.5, 24.9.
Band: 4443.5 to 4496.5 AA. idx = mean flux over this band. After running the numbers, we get 23.4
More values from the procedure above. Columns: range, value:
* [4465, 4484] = 23.7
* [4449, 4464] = 21.1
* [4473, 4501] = 24.9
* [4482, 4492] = 24.9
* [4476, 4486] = 25.3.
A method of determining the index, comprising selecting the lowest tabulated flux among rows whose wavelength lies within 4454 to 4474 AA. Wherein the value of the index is 12.2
